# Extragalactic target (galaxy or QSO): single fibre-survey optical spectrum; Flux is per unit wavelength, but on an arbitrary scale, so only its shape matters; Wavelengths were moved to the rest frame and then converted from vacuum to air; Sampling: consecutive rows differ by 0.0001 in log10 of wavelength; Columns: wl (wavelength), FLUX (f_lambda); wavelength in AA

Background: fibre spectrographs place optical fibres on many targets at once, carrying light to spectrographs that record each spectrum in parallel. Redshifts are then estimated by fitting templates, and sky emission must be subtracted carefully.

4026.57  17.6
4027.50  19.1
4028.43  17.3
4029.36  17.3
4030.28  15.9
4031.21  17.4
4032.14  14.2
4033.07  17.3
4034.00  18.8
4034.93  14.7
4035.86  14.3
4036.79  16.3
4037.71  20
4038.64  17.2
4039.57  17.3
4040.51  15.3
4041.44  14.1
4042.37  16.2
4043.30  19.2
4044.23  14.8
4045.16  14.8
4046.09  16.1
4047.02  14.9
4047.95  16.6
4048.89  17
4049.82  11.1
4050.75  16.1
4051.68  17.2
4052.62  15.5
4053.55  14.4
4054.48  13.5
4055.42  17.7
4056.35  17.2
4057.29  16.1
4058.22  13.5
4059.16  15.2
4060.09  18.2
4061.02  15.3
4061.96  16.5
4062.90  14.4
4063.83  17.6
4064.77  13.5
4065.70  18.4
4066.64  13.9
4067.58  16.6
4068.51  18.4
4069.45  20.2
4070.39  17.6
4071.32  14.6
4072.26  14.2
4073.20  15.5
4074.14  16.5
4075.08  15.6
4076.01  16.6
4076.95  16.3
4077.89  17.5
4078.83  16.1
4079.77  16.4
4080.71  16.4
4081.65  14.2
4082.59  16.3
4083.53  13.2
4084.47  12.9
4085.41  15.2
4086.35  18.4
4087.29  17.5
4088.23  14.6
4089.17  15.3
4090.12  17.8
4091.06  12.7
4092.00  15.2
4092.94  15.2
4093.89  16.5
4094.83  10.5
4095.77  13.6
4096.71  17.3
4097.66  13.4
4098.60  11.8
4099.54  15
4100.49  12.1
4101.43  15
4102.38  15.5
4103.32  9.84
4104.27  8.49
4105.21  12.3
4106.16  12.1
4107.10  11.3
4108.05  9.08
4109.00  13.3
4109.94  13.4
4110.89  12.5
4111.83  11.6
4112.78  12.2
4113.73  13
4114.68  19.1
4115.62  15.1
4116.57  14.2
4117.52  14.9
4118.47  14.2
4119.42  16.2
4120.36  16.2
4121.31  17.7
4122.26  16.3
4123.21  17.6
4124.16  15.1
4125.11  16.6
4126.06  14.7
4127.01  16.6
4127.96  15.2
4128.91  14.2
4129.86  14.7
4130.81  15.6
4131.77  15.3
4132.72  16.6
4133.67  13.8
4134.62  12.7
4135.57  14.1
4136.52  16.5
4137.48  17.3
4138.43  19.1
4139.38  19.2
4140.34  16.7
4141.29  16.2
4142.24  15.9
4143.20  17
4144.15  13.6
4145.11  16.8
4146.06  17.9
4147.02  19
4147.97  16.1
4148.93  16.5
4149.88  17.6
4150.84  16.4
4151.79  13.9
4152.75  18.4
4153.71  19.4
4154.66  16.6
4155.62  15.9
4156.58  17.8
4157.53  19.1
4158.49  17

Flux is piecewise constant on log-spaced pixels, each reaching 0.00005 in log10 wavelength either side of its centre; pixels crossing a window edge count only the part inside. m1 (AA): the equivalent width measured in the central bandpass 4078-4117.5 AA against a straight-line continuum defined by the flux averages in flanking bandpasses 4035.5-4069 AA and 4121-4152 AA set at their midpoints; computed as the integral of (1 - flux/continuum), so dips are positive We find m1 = 4.9 AA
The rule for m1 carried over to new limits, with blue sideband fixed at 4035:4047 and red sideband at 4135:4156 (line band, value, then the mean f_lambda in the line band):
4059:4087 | 0.5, 16.1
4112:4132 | 1.5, 15.4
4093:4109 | 3.6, 12.8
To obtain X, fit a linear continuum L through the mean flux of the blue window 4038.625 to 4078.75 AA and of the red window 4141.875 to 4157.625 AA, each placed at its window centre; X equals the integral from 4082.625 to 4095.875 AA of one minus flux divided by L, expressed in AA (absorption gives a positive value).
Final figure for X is 1.1 AA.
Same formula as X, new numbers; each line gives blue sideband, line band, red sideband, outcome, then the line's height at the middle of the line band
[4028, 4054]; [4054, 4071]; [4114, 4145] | -0.3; 16.1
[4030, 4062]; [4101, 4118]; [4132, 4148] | 3.5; 16.3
